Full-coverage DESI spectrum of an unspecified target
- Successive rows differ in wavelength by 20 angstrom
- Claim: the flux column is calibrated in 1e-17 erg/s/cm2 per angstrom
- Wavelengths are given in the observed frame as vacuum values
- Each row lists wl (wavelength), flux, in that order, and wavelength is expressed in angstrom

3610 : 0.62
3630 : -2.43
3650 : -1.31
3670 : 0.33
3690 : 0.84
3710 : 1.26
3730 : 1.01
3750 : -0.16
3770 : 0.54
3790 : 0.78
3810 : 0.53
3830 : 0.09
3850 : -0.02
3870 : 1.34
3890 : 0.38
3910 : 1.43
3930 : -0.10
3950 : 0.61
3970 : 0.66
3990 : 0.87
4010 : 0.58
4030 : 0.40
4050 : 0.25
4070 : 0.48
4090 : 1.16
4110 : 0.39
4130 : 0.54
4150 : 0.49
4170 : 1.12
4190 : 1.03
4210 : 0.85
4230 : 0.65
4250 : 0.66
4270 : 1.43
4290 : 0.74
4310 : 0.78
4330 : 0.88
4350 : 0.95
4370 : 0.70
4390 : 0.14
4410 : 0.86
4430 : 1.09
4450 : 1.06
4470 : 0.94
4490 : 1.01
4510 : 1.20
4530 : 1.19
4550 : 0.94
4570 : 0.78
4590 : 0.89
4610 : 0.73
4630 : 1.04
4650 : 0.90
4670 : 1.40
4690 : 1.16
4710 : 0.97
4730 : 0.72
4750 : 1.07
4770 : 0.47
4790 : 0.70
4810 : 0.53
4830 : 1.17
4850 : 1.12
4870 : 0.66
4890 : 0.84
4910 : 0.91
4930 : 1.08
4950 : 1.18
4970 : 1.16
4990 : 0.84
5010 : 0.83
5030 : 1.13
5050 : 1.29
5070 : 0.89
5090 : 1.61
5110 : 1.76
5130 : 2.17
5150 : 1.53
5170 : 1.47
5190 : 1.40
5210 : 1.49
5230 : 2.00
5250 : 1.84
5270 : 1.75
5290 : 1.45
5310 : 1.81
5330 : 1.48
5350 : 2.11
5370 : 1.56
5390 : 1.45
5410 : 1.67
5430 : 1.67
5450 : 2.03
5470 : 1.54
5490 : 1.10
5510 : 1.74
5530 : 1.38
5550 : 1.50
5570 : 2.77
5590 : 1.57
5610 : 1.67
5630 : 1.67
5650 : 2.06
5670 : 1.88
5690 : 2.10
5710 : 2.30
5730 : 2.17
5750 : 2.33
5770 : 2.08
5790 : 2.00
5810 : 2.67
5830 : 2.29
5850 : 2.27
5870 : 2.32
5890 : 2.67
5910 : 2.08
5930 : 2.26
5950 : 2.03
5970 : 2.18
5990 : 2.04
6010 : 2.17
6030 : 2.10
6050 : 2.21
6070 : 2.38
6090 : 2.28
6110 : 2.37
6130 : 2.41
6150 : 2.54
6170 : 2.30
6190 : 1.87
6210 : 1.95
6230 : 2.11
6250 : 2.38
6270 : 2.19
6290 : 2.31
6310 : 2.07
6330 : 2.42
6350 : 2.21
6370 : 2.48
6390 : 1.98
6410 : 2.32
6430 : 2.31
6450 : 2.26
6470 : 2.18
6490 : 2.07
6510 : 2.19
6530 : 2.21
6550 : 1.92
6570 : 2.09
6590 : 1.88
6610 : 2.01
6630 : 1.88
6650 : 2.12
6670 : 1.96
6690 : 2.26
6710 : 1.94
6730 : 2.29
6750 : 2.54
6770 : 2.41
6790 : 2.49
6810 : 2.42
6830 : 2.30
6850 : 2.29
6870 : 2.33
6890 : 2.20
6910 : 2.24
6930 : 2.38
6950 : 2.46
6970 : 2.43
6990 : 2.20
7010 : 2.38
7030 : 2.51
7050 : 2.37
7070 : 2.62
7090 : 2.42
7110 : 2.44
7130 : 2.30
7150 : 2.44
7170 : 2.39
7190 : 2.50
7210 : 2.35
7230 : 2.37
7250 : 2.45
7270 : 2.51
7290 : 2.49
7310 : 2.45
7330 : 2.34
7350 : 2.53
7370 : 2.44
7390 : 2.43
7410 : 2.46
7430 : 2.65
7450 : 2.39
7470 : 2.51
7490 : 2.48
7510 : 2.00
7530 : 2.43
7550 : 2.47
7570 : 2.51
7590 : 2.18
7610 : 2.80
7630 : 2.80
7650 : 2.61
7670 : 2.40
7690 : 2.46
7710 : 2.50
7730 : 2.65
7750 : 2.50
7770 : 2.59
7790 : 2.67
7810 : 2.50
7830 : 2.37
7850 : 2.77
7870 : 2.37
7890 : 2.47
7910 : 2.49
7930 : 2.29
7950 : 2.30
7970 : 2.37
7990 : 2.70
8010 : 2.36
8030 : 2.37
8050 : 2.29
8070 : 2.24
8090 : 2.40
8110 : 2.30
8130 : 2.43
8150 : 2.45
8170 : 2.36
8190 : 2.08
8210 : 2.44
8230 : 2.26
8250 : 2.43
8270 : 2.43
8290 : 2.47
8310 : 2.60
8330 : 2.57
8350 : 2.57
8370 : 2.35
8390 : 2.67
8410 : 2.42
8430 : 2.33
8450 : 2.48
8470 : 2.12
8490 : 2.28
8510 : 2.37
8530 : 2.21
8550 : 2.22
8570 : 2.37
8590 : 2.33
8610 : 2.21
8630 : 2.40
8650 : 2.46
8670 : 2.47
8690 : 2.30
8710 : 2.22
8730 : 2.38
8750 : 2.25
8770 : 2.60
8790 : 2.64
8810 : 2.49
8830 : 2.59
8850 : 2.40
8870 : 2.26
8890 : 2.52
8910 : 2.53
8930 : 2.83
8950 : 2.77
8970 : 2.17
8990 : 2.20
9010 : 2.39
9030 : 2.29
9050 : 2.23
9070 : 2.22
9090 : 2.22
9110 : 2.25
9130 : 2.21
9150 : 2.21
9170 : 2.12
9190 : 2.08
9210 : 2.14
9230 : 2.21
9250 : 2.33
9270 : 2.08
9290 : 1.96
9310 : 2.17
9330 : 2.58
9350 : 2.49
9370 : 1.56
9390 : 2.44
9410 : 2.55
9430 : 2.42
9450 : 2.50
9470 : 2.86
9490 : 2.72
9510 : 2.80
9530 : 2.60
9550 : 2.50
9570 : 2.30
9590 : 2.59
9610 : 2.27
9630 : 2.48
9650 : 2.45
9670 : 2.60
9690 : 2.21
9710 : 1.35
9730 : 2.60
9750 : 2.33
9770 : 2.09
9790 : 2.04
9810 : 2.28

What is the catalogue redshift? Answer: 0.275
